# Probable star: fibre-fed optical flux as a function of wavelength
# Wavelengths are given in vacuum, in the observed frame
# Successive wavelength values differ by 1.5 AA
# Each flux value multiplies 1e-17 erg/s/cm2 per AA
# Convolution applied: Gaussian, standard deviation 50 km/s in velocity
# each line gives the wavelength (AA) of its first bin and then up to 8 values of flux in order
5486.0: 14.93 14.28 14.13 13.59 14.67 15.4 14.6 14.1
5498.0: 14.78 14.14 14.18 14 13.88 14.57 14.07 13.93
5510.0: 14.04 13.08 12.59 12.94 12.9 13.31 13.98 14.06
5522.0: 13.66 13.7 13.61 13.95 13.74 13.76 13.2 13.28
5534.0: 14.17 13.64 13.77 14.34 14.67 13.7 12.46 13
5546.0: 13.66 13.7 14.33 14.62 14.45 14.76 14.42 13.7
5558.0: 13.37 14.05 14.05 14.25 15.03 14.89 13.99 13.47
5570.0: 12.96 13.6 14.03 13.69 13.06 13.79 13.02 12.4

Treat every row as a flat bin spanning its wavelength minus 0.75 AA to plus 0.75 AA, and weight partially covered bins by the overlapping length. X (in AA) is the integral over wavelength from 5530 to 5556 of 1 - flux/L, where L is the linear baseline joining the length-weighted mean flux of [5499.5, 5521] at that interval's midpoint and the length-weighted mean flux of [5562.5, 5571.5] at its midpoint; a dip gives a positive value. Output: 0.01 AA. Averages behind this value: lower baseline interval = 13.7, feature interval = 13.9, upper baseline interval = 14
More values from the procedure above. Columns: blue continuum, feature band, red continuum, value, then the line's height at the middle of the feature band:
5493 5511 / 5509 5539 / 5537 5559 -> 1.13 AA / 14.1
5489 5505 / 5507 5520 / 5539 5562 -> 0.74 AA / 14.2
